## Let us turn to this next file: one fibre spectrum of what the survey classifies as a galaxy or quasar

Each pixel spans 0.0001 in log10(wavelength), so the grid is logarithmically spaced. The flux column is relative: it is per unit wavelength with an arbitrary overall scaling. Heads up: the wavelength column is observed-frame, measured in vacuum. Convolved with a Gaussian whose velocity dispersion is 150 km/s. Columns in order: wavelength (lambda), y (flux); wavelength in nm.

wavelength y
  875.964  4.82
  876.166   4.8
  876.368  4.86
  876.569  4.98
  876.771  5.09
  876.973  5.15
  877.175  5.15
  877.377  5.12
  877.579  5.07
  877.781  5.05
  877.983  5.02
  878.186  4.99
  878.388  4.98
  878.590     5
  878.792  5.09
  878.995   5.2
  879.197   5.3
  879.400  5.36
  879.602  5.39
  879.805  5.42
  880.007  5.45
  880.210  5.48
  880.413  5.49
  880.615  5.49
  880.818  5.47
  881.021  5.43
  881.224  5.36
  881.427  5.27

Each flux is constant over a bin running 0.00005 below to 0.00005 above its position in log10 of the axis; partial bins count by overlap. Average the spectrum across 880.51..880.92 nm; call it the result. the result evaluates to 5.49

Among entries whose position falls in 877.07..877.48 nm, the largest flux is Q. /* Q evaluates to 5.15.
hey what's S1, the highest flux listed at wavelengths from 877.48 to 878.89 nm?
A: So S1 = 5.09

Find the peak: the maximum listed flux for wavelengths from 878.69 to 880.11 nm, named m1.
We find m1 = 5.45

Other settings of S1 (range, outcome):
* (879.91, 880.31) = 5.48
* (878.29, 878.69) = 5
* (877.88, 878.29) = 5.02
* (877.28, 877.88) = 5.12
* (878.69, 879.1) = 5.2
